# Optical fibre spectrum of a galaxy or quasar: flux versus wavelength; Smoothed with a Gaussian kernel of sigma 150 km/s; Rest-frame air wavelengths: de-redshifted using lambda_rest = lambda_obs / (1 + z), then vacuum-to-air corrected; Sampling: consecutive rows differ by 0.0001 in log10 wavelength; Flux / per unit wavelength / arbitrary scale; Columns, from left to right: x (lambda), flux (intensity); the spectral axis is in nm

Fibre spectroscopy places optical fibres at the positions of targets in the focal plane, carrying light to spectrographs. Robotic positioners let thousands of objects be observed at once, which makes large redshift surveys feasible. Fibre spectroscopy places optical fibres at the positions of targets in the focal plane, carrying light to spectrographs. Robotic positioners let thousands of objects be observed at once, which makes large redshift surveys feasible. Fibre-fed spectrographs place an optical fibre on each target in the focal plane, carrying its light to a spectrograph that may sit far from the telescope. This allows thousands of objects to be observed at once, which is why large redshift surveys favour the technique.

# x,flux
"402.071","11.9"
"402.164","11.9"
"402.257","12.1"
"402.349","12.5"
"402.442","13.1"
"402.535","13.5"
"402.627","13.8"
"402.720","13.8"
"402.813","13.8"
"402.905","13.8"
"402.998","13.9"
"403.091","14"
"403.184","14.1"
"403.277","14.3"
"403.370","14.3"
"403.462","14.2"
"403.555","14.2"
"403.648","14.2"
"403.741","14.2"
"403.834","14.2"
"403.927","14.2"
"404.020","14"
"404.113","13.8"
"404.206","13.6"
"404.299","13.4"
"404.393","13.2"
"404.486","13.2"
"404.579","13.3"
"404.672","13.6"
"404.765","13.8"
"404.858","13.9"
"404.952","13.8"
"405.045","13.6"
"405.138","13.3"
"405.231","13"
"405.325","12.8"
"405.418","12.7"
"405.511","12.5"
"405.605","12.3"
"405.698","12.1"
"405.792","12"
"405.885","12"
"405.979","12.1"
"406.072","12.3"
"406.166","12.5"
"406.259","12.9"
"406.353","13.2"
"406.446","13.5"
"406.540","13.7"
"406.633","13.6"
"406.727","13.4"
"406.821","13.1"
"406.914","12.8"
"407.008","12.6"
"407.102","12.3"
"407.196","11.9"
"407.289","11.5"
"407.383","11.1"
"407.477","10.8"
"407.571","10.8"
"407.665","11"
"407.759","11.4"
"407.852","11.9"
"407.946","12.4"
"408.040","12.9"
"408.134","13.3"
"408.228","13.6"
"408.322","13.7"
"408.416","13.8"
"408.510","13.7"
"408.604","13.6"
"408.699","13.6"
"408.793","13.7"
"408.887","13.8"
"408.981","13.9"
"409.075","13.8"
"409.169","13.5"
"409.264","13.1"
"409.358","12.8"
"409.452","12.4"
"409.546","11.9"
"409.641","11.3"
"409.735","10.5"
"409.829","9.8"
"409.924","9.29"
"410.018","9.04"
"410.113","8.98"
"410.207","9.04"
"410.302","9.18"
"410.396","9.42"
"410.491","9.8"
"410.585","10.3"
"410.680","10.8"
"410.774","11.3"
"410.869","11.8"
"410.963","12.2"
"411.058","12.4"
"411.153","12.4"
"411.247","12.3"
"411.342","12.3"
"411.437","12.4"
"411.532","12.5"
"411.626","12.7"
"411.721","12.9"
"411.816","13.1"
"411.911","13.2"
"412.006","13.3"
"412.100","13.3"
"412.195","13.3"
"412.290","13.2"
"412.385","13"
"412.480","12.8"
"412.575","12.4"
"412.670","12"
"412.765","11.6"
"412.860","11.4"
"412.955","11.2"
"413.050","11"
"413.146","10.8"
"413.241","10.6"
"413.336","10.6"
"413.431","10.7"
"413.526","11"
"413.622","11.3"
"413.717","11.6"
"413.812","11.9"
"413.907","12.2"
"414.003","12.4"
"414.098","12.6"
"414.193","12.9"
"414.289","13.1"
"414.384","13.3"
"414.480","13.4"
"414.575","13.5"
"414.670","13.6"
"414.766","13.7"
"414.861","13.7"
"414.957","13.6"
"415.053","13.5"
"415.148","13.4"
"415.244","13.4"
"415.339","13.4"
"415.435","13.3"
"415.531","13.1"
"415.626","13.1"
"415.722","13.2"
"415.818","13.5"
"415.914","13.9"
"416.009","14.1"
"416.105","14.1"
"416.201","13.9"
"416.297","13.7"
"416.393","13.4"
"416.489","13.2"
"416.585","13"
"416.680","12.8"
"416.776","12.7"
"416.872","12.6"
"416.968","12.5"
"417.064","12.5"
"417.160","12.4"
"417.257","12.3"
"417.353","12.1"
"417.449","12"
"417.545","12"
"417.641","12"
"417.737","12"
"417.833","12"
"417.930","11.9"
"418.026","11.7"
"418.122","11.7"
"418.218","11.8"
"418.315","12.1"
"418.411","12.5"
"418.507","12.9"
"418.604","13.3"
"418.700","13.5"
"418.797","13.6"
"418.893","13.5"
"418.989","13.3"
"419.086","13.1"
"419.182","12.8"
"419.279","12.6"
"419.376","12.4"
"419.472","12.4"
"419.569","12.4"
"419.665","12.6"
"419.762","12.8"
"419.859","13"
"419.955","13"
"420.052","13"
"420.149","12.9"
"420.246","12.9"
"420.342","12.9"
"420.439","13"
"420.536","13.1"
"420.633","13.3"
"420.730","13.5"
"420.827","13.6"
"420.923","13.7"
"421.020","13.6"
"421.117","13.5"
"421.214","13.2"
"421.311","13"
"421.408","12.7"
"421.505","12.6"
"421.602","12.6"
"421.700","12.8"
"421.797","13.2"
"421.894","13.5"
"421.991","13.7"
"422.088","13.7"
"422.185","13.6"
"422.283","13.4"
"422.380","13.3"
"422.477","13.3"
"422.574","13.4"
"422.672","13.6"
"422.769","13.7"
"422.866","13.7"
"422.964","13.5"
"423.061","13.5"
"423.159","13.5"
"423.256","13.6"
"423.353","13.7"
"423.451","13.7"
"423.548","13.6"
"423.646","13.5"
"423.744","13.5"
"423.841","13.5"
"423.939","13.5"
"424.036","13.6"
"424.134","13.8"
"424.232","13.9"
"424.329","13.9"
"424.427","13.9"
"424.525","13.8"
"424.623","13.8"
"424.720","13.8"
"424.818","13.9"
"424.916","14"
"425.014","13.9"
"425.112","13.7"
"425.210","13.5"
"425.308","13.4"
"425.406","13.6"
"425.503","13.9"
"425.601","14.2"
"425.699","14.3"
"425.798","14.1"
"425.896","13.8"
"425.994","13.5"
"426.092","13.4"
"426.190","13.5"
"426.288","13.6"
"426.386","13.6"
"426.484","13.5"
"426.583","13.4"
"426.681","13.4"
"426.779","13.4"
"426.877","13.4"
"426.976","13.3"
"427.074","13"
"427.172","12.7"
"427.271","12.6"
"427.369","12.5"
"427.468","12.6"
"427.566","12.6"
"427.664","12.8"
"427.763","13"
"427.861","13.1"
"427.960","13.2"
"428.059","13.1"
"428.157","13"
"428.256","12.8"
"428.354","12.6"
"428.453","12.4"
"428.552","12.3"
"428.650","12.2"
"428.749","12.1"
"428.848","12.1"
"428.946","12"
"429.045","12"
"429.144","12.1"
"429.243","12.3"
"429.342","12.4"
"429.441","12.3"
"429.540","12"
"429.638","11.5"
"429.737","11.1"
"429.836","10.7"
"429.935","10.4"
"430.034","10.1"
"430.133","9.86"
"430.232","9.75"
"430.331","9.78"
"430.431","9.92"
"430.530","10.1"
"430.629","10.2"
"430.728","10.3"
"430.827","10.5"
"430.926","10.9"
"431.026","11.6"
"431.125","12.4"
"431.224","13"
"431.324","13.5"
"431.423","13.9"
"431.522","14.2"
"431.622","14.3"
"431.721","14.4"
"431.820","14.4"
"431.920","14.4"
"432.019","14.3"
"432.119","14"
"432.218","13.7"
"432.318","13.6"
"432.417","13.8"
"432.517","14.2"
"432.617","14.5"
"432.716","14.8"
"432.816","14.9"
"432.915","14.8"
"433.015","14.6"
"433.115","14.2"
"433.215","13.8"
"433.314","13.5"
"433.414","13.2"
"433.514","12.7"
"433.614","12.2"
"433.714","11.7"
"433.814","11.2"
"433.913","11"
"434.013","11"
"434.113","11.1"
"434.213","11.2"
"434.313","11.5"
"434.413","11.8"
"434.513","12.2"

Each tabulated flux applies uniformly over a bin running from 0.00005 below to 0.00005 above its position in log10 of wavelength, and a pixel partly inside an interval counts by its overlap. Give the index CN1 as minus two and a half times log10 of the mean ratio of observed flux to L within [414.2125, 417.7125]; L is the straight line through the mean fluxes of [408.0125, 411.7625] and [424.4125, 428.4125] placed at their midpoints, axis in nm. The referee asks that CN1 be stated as -0.05 mag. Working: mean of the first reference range 12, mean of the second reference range 13.4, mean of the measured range 13.1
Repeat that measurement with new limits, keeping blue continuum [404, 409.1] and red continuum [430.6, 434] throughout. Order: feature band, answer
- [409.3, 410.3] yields 0.23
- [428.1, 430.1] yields 0.11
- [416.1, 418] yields 0.03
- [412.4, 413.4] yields 0.13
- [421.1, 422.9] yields -0.02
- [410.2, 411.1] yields 0.21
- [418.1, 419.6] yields 0.02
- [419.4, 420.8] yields 0.01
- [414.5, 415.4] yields -0.04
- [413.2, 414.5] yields 0.09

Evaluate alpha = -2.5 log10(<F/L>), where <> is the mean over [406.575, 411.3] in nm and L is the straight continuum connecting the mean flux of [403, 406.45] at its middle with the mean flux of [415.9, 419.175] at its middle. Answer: 0.10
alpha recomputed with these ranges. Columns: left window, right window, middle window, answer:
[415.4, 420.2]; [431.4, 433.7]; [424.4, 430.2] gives 0.06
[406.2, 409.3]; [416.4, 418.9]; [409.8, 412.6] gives 0.10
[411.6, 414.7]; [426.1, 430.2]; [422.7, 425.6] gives -0.11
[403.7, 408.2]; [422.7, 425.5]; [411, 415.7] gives 0.05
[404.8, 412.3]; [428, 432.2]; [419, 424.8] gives -0.10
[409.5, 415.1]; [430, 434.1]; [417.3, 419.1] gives -0.03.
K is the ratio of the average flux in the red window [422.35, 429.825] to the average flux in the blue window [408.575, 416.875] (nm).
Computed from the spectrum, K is 1.1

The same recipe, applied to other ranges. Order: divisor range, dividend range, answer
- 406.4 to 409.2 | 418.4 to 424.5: 1.04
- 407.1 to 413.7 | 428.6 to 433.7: 1.05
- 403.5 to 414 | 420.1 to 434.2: 1.05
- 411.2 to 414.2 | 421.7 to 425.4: 1.12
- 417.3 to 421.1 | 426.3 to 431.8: 0.96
